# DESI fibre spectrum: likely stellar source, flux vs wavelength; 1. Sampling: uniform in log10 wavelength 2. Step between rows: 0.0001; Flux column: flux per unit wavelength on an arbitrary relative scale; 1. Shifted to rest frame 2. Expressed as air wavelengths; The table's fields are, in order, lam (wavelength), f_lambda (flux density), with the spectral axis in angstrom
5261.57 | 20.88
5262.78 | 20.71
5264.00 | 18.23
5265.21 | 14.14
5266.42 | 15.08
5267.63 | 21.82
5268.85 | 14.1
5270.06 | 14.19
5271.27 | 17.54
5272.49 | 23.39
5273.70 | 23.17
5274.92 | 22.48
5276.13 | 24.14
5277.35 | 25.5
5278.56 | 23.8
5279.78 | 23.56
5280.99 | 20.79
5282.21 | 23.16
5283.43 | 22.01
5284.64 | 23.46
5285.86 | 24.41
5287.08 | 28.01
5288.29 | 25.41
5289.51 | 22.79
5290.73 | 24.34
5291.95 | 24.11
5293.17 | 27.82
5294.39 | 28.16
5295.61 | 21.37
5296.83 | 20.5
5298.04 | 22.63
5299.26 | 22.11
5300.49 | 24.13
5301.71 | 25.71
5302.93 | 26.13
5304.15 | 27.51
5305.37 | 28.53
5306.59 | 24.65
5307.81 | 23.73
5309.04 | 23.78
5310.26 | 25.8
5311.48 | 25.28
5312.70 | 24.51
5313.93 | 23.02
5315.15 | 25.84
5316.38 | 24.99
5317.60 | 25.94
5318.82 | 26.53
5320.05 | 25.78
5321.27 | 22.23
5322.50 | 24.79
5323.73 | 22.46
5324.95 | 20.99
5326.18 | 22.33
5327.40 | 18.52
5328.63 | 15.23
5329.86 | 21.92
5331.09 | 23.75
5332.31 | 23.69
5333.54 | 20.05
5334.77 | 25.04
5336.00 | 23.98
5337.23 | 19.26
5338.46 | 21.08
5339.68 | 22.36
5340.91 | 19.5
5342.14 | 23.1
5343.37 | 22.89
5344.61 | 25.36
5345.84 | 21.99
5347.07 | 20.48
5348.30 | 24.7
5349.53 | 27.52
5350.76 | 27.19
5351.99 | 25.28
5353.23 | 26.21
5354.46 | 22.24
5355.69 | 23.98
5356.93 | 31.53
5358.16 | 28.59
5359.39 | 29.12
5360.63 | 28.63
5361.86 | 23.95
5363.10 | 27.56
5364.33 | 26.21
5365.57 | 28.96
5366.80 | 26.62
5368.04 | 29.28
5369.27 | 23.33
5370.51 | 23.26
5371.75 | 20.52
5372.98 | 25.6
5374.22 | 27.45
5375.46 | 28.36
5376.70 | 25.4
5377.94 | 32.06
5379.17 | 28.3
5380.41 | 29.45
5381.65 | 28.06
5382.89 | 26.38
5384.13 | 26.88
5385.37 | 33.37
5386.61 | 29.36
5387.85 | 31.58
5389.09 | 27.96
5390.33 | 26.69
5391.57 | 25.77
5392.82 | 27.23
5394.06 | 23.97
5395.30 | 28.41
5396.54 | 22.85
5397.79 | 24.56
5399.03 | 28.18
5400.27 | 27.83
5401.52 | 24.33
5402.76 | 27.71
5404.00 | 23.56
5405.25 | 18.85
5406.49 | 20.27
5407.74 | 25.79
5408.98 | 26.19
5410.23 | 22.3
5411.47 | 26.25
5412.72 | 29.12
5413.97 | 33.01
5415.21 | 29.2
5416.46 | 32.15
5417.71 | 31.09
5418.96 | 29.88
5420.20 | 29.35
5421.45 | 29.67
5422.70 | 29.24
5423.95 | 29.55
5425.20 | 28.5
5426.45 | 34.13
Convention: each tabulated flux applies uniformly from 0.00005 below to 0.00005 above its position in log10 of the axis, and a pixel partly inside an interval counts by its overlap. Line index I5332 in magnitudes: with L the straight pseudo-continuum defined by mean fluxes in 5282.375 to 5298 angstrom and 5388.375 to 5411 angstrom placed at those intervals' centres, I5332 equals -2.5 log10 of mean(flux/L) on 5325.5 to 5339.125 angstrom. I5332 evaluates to 0.15 mag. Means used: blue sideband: 24.3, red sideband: 25.2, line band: 21.4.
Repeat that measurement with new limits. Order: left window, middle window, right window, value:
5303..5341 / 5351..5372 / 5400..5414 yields -0.09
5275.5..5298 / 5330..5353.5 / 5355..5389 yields 0.13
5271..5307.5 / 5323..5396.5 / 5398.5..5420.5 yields 0.02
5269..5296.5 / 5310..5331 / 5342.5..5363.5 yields 0.06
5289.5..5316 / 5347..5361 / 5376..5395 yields 0.02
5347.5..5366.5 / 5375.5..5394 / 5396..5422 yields -0.06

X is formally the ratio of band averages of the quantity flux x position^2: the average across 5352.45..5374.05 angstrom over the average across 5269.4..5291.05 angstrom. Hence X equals 1.2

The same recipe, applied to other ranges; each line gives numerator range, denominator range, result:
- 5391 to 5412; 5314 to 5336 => 1.12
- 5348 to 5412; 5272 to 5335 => 1.14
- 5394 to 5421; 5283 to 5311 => 1.13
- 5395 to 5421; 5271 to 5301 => 1.18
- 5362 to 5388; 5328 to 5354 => 1.21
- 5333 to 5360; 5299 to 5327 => 0.99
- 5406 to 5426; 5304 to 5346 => 1.26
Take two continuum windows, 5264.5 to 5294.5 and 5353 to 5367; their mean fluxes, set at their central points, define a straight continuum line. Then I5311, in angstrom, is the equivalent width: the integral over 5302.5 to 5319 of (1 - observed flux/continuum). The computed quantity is -0.9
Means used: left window 22.2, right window 27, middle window 25.4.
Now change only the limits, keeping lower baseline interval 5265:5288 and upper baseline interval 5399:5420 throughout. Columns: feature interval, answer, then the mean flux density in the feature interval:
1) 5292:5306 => -1.58 angstrom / 24.9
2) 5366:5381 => -0.75 angstrom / 26.7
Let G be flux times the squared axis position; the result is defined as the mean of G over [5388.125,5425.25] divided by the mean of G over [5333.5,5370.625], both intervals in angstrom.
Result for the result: 1.1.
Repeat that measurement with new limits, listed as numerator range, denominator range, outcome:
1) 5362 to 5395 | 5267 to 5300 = 1.24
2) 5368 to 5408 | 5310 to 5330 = 1.16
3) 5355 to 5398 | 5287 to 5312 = 1.13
